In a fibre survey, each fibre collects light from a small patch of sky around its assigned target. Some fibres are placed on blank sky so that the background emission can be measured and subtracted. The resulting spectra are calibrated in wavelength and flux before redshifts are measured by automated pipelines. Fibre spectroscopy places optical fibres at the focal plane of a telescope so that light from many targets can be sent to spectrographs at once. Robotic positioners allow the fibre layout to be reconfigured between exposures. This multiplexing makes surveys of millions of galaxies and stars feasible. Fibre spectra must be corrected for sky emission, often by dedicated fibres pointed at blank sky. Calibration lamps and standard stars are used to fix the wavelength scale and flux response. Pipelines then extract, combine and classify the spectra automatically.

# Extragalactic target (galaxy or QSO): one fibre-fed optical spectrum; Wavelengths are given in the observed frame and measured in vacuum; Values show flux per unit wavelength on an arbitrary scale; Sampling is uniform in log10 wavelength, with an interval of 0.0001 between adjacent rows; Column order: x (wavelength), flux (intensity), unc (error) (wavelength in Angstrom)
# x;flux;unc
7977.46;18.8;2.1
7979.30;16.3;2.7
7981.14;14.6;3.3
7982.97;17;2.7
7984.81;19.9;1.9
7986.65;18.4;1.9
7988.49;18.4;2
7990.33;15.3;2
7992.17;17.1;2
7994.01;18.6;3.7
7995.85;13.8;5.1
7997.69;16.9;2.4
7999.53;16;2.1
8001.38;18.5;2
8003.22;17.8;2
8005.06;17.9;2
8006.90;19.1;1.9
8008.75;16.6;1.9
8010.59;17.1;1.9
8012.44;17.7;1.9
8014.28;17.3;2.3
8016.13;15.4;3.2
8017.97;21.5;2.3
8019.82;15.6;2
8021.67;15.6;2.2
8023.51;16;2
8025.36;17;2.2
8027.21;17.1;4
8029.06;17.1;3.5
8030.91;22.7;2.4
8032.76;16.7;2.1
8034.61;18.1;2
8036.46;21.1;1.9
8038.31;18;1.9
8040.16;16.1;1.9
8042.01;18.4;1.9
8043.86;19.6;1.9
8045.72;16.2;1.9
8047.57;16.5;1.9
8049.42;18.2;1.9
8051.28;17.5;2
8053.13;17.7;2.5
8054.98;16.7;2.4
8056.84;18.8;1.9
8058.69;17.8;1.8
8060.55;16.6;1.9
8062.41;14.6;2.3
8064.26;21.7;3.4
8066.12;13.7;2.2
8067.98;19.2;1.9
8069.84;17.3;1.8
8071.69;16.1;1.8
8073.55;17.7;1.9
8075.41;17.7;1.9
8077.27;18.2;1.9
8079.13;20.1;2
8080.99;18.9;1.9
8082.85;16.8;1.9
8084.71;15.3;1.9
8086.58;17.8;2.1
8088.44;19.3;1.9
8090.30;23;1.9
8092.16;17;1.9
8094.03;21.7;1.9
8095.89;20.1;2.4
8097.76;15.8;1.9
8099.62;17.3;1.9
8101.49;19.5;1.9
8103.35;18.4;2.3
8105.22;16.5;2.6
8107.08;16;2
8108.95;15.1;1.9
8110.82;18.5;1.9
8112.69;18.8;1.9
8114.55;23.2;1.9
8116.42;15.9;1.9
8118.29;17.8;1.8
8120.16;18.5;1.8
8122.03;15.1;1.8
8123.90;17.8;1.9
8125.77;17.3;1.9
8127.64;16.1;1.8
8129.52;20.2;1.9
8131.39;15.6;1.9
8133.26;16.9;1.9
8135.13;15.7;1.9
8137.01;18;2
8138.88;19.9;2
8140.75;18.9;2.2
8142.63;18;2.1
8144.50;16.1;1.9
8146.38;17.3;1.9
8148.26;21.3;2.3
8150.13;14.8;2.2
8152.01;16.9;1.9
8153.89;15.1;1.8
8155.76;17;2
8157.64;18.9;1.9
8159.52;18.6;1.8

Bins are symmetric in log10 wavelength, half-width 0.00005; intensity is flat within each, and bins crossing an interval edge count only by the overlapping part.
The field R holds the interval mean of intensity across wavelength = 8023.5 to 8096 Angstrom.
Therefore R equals 18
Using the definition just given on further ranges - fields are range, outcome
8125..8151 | 17.6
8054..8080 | 17.6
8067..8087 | 17.7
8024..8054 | 18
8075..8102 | 18.6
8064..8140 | 17.9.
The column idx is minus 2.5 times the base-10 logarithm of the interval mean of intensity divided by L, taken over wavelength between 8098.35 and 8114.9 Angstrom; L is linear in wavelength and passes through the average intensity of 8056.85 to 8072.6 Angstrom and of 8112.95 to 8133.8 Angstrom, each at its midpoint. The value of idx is -0.02 mag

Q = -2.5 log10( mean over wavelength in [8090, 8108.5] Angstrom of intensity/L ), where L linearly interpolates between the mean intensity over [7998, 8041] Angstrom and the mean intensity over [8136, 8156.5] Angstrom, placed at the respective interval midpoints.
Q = -0.04 mag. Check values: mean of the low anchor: 17.6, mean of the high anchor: 17.6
